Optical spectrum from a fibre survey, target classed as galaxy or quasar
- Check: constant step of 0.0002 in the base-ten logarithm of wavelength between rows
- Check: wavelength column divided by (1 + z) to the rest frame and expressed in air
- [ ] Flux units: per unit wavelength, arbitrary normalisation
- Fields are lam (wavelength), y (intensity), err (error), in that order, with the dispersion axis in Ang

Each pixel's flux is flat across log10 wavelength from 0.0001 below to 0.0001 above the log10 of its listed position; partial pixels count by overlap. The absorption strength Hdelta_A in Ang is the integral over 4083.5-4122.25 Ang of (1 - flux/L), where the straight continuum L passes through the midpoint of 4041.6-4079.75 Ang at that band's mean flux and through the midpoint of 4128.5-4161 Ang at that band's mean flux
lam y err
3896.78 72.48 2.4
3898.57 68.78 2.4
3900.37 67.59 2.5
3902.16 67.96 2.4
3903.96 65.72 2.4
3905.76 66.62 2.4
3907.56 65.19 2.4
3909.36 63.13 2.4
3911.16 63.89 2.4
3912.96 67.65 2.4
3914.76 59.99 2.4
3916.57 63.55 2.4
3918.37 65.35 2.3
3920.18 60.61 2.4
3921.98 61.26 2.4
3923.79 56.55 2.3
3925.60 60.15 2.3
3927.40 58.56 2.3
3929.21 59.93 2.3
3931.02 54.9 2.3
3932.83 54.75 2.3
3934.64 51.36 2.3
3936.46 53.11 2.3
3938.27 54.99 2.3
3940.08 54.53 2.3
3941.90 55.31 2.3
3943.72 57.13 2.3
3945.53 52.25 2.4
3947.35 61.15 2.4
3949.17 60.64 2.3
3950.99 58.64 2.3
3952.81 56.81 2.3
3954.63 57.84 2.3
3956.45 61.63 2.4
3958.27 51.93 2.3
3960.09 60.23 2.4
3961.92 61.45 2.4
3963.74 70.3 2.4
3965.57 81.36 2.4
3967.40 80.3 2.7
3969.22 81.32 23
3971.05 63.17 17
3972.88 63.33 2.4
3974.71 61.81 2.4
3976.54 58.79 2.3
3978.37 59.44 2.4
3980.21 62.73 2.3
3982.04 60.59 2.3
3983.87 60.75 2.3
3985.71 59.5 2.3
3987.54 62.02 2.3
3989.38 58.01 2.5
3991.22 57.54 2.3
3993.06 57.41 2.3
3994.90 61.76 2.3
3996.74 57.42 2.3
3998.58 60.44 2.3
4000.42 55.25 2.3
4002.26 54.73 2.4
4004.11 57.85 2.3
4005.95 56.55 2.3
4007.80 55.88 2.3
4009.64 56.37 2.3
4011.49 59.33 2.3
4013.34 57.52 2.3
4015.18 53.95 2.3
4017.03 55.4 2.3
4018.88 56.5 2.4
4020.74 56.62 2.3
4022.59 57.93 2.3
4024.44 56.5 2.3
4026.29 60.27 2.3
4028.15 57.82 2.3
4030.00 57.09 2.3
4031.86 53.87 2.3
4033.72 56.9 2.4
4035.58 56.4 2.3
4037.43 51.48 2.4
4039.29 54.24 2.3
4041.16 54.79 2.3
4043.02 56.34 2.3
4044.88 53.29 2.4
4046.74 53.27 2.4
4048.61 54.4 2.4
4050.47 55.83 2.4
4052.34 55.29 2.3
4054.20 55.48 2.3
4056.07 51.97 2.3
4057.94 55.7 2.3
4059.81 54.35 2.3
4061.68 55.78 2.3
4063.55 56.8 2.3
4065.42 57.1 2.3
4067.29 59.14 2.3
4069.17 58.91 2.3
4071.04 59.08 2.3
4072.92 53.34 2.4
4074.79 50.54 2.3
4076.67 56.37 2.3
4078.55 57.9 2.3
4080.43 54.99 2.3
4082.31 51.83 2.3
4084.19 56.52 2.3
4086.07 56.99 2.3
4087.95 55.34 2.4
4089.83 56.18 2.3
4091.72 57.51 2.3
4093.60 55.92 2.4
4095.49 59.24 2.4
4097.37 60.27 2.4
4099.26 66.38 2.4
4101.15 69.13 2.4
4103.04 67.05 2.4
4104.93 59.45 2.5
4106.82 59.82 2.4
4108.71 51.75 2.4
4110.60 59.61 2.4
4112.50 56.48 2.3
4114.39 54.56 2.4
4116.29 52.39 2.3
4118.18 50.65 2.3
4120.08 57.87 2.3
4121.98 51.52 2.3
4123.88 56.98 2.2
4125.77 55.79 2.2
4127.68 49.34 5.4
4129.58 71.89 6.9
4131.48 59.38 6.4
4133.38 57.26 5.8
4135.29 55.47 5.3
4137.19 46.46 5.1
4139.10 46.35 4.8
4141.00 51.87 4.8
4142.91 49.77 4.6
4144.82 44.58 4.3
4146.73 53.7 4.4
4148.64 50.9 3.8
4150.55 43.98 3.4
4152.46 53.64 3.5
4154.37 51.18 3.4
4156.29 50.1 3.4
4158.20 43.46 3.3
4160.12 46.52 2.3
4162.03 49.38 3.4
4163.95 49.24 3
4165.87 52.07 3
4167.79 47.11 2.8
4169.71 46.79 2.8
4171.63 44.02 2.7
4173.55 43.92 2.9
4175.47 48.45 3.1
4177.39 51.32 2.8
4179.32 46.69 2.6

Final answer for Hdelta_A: -3.19 Ang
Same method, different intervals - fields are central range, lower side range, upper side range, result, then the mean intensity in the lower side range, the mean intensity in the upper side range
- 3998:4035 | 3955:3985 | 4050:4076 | 2.1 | 64.8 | 55.7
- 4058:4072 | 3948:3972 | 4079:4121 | 0.6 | 65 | 57.7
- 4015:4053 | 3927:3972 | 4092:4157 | 1.6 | 60.6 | 55.3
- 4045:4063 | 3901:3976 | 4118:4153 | 0.6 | 61.6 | 53.1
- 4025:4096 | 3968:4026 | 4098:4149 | 2.3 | 59.4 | 55.9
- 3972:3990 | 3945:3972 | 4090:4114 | 0.8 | 64.1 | 60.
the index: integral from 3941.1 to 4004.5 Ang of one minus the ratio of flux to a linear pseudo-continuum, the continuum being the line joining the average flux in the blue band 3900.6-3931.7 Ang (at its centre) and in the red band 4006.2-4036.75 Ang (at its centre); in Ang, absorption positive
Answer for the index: -1.9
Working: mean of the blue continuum 62.6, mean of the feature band 61.2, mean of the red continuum 56.7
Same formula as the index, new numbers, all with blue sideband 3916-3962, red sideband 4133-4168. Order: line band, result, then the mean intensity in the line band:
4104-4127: -2.1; 55.5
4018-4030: -0.7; 57.6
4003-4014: -0.4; 57.2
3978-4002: -1.5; 59.3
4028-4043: -0.3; 55.2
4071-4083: -0.5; 54.6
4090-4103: -2.5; 61.5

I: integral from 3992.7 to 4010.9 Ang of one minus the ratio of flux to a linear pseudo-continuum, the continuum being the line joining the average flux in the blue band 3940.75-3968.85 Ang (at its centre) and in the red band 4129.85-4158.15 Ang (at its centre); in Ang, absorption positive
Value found 0.6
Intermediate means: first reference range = 62.1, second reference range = 51.3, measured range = 57.4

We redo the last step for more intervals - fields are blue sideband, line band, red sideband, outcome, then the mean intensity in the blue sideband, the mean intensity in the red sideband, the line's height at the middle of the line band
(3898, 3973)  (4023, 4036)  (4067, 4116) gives 0.5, 61.9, 57.8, 59.4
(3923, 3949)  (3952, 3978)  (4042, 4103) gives -4.0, 56.2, 56.8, 56.3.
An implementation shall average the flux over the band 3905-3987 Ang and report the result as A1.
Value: 61.2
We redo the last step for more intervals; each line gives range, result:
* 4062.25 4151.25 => 55.9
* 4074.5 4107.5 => 58.6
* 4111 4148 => 53.9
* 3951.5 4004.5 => 61.9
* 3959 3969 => 71.1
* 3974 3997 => 59.9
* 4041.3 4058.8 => 54.6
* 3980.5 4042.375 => 57.3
